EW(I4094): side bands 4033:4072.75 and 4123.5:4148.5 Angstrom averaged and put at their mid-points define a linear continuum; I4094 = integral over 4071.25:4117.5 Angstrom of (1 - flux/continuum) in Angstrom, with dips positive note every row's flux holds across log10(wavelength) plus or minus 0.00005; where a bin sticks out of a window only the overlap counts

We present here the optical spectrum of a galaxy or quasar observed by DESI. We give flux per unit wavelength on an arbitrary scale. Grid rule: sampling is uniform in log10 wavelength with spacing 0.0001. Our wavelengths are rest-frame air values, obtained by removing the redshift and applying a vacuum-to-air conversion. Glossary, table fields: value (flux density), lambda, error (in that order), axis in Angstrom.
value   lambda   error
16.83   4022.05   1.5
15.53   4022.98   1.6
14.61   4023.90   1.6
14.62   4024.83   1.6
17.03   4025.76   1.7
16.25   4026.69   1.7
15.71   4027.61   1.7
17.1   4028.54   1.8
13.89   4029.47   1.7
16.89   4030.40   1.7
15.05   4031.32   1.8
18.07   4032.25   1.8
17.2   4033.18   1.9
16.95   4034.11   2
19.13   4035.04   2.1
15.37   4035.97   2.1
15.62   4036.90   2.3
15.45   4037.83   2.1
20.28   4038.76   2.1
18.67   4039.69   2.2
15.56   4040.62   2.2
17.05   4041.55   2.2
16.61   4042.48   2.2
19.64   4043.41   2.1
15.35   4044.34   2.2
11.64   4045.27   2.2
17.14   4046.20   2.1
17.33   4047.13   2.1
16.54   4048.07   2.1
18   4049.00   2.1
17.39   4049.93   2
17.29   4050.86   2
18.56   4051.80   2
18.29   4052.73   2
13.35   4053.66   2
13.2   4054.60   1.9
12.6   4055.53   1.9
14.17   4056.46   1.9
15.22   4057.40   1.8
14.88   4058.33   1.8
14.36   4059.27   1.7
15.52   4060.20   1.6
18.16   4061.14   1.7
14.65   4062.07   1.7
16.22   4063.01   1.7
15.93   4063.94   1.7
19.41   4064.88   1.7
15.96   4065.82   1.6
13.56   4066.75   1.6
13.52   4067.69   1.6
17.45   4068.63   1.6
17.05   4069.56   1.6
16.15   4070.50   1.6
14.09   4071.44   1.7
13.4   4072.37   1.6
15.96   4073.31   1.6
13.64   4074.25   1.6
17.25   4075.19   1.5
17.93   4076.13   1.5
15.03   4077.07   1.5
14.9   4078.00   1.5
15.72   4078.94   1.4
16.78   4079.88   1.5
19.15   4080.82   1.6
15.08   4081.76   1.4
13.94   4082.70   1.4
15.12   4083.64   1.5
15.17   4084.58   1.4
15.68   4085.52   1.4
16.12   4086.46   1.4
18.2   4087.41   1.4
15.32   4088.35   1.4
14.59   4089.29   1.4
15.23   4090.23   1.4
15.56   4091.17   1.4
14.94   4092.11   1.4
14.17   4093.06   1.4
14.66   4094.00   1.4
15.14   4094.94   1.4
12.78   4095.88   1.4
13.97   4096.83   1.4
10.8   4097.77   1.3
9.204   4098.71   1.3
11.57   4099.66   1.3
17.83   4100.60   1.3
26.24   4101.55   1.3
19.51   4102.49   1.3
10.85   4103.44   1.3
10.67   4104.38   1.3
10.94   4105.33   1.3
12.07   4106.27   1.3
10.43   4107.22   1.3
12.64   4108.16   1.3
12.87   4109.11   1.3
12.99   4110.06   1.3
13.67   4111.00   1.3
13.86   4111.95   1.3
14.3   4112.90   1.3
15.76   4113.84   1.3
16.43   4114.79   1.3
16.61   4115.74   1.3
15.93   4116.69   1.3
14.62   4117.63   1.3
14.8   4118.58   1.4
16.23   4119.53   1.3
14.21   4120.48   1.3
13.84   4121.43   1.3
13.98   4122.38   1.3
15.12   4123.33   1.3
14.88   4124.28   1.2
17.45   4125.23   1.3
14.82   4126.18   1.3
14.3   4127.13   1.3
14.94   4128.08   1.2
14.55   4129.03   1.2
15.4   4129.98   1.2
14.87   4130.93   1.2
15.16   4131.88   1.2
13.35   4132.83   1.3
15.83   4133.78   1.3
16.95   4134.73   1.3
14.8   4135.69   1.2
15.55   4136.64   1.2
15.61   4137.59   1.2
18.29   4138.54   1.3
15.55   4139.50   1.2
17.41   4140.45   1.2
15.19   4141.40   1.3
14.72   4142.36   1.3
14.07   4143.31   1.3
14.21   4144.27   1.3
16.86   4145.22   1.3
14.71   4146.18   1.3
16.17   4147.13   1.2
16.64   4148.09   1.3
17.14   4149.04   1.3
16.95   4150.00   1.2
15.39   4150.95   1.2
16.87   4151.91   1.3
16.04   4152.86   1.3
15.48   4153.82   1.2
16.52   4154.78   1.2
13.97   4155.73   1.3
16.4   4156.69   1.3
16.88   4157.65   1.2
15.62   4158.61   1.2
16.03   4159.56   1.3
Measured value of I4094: 3.0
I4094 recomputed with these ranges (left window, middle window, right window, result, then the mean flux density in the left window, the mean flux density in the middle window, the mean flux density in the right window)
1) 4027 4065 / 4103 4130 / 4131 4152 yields 3.1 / 16.3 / 14.1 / 15.8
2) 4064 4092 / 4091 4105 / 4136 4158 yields 1.2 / 15.7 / 14.5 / 15.9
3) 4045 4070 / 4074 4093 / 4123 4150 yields 0.0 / 15.9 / 15.8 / 15.5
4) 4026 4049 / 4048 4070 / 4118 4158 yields 0.7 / 16.6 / 15.9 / 15.5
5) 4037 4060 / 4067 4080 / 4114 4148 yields 0.3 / 16.2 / 15.6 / 15.4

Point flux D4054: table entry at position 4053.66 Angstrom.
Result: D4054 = 13.35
